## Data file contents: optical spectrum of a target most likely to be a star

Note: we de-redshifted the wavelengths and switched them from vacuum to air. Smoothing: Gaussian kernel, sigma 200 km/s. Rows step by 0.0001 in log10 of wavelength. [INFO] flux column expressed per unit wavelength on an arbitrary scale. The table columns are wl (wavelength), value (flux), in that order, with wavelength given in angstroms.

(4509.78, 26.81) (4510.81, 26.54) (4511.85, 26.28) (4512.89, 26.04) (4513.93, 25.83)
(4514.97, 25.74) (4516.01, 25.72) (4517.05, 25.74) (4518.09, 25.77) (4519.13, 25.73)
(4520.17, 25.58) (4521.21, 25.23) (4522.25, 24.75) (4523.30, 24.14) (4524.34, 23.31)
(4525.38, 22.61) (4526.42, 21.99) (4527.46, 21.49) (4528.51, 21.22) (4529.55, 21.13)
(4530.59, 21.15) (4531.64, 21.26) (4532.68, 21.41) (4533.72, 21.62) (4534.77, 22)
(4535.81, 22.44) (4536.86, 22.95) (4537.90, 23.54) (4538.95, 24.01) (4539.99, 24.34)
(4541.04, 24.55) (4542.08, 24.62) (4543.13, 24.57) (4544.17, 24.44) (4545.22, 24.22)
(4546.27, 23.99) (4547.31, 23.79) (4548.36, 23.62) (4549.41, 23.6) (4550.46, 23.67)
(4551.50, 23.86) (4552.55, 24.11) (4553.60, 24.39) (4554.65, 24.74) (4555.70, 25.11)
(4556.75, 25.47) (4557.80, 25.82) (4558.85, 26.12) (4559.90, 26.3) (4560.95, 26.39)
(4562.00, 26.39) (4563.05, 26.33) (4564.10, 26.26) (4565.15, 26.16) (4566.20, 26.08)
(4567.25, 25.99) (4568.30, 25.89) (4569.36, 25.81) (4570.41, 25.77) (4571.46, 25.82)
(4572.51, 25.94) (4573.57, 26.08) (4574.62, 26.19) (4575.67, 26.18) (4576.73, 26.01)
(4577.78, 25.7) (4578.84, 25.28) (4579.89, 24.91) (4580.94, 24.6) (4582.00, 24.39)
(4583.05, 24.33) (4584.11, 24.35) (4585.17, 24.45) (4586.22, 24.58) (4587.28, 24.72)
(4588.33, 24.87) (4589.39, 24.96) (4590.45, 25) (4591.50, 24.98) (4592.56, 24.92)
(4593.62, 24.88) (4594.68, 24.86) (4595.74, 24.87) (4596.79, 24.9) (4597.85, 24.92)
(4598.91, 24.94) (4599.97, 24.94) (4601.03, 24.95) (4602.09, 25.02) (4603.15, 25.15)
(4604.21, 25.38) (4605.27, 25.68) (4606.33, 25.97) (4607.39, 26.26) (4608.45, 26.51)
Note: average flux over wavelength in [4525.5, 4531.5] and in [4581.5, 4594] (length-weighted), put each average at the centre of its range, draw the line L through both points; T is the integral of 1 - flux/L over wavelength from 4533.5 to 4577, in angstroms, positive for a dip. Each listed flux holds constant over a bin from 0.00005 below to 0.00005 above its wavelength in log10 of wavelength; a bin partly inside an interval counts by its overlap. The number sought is -3.7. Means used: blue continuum 21.5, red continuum 24.7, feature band 24.9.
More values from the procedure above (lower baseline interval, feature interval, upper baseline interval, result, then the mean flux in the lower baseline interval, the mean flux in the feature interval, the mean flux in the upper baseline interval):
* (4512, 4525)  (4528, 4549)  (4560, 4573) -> 2.1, 25.3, 23.1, 26.1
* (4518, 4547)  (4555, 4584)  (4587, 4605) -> -1.7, 23.3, 25.7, 25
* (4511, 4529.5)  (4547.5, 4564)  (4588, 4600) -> -0.3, 24.5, 25.1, 24.9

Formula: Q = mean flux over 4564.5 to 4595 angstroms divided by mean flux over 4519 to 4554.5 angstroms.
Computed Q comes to 1.08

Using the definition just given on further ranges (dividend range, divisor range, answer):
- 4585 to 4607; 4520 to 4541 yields 1.10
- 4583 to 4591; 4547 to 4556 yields 1.03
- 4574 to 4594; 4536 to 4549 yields 1.04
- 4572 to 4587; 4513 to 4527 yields 1.02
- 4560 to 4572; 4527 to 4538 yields 1.20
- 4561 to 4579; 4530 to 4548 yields 1.12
